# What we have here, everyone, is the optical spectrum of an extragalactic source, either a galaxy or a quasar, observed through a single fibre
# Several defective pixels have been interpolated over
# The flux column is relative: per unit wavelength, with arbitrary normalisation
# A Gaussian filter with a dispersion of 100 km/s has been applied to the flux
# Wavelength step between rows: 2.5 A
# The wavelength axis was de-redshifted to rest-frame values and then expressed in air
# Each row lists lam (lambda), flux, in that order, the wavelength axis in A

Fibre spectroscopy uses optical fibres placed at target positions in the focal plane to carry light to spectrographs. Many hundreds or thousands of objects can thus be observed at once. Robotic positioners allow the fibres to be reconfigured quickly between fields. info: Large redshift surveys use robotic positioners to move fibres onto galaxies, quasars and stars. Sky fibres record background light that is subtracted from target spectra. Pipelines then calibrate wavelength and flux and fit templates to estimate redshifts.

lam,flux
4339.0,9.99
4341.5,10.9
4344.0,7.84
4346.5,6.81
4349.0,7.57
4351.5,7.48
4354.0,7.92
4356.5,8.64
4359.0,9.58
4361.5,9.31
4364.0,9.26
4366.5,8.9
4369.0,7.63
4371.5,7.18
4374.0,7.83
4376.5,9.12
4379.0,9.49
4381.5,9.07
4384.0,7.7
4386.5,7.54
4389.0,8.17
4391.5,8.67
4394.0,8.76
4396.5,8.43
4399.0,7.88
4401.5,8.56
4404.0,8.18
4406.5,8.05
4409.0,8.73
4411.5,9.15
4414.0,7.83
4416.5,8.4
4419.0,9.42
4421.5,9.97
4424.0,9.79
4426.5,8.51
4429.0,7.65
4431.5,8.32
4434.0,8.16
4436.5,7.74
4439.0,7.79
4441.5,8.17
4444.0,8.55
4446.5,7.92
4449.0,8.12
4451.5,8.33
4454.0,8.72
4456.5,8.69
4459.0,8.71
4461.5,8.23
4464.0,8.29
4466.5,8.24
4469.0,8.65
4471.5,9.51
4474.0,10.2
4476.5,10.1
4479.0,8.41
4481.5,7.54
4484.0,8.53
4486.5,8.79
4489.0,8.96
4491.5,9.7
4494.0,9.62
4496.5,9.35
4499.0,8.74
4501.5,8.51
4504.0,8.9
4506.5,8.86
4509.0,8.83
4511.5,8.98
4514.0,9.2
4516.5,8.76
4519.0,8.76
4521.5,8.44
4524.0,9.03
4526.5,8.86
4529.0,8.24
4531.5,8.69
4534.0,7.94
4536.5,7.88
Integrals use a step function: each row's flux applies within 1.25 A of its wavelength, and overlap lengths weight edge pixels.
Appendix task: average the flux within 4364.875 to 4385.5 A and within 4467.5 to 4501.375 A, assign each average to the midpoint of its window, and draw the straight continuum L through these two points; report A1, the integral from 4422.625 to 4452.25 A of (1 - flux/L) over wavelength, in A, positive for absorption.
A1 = 1.7 A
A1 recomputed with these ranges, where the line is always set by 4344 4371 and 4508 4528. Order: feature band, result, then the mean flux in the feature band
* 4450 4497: -0.9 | 8.86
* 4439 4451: 0.6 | 8.16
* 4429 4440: 0.7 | 7.97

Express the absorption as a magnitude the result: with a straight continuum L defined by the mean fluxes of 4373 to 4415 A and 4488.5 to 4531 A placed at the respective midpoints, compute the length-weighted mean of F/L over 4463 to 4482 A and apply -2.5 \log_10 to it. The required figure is -0.02 mag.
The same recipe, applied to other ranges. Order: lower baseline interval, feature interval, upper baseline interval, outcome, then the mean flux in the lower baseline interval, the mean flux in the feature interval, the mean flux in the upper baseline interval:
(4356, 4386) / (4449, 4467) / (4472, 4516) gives 0.06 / 8.62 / 8.44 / 9.02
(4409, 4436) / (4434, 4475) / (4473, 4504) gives 0.05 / 8.69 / 8.47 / 9.02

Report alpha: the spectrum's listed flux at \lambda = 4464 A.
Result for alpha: 8.29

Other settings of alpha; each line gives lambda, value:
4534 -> 7.94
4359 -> 9.58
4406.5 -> 8.05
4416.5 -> 8.4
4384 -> 7.7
